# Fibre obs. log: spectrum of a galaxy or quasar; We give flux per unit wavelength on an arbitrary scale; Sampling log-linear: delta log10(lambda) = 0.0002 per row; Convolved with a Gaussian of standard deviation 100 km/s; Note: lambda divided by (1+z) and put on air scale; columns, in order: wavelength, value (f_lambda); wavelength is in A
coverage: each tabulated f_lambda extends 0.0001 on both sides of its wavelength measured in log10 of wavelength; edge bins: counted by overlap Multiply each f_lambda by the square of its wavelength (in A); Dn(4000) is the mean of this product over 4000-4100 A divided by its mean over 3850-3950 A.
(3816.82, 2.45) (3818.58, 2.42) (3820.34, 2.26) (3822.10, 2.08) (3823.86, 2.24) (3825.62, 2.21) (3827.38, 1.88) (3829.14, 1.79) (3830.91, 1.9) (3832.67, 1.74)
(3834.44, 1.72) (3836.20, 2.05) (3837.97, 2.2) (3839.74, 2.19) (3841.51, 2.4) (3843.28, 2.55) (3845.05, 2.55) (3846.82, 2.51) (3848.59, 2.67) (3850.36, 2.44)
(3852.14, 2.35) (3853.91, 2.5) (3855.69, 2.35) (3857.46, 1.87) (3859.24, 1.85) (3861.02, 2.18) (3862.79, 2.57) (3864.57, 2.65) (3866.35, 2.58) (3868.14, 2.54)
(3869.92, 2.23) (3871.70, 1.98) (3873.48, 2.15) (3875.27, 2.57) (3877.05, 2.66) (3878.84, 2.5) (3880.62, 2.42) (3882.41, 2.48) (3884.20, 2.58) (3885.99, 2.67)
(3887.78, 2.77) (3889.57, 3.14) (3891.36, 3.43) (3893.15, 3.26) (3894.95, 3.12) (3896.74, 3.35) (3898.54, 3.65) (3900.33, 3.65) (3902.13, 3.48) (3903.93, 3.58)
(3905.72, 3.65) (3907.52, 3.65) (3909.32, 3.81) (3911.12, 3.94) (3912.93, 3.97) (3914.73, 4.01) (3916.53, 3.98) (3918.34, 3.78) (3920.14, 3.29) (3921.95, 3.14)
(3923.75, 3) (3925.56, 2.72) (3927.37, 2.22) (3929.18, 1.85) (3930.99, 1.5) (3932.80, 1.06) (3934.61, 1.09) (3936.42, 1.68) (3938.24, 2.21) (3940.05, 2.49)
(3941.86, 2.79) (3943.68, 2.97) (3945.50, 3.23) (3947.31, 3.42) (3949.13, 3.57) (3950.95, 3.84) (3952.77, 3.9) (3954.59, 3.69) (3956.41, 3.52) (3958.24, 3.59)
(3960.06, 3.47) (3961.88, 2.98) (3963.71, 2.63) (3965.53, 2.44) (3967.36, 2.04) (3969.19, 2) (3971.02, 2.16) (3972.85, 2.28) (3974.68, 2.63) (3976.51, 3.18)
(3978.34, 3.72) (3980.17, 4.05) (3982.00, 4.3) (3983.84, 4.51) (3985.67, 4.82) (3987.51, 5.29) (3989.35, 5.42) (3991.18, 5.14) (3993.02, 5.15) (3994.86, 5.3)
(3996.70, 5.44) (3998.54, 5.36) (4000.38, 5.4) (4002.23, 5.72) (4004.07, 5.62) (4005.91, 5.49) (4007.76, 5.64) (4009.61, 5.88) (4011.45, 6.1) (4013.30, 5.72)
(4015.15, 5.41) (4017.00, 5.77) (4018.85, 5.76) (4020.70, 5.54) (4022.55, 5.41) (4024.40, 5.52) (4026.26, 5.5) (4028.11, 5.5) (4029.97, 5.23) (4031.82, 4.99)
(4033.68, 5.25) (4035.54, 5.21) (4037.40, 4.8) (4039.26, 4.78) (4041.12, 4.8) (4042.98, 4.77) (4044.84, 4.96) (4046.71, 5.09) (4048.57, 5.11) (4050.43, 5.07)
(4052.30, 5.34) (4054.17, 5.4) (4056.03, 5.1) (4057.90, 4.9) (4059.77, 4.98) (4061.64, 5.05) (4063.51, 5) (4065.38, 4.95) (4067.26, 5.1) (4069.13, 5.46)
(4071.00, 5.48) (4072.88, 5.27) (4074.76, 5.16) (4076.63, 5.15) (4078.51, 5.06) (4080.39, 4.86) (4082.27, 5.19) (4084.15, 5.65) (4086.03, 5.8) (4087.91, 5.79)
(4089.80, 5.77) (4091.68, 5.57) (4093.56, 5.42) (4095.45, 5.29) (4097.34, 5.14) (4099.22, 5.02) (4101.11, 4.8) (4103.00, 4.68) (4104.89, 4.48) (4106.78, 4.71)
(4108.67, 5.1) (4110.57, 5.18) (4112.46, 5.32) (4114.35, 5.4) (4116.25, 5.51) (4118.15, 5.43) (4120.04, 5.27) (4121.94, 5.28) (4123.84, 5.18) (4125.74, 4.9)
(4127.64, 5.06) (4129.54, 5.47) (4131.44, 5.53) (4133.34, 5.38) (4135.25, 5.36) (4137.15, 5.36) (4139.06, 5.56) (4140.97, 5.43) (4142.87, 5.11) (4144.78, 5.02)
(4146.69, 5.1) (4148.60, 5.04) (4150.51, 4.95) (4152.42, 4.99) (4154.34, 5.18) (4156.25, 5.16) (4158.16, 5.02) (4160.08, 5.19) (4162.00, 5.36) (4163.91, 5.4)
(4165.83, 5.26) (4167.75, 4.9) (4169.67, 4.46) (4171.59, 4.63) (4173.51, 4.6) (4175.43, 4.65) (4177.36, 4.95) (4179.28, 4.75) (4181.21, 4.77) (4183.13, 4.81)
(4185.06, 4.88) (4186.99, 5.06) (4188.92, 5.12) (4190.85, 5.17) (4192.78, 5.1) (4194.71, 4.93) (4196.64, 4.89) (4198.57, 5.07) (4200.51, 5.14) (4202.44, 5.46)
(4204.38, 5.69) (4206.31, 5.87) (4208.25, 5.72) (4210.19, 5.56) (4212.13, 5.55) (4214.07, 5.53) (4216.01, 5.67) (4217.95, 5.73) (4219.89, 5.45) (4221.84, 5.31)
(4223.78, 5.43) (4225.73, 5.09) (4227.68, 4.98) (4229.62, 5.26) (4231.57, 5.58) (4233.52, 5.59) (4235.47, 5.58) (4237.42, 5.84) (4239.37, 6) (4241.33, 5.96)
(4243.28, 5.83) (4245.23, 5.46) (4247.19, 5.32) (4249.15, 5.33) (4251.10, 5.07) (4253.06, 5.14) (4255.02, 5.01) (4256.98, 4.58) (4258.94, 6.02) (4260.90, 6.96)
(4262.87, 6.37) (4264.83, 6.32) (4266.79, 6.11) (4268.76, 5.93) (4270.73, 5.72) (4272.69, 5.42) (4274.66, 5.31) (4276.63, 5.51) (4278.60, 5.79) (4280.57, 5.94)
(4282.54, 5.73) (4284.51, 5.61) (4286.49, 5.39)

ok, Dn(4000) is 2.05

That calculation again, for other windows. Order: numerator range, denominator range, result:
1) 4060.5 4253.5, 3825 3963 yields 2.16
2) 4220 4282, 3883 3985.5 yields 2.12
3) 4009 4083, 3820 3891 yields 2.47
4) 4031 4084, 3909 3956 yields 1.83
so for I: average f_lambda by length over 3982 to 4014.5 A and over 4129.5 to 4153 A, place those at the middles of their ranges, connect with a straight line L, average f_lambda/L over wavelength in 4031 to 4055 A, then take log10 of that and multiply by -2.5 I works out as 0.06 mag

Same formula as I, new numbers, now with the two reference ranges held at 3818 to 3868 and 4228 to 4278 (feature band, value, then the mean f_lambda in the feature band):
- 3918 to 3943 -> 0.265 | 2.32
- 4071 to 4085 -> -0.235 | 5.21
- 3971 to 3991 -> -0.170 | 3.98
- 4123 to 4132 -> -0.136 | 5.22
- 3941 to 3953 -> -0.085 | 3.36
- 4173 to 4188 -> 0.050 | 4.81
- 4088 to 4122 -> -0.178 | 5.2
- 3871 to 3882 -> 0.058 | 2.39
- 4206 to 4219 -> -0.068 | 5.65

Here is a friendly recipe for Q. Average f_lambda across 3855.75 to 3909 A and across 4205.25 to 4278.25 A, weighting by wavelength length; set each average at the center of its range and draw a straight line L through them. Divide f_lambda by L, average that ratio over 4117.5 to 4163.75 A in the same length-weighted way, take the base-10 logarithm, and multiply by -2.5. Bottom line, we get -0.09 mag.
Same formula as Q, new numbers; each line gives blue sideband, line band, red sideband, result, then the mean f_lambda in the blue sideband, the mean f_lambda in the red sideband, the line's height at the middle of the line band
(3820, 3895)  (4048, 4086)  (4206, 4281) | -0.25 mag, 2.38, 5.61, 4.13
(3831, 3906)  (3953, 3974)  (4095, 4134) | 0.25 mag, 2.6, 5.15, 3.58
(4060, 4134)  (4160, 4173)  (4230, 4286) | 0.09 mag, 5.22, 5.67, 5.42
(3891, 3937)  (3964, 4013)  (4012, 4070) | -0.01 mag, 3.07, 5.21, 4.33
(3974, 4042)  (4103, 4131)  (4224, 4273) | 0.04 mag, 5.13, 5.62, 5.35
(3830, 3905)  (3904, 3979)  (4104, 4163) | 0.11 mag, 2.58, 5.2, 3.31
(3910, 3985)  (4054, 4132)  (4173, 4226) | -0.21 mag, 3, 5.22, 4.28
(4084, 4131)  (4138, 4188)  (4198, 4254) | 0.07 mag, 5.24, 5.49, 5.36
